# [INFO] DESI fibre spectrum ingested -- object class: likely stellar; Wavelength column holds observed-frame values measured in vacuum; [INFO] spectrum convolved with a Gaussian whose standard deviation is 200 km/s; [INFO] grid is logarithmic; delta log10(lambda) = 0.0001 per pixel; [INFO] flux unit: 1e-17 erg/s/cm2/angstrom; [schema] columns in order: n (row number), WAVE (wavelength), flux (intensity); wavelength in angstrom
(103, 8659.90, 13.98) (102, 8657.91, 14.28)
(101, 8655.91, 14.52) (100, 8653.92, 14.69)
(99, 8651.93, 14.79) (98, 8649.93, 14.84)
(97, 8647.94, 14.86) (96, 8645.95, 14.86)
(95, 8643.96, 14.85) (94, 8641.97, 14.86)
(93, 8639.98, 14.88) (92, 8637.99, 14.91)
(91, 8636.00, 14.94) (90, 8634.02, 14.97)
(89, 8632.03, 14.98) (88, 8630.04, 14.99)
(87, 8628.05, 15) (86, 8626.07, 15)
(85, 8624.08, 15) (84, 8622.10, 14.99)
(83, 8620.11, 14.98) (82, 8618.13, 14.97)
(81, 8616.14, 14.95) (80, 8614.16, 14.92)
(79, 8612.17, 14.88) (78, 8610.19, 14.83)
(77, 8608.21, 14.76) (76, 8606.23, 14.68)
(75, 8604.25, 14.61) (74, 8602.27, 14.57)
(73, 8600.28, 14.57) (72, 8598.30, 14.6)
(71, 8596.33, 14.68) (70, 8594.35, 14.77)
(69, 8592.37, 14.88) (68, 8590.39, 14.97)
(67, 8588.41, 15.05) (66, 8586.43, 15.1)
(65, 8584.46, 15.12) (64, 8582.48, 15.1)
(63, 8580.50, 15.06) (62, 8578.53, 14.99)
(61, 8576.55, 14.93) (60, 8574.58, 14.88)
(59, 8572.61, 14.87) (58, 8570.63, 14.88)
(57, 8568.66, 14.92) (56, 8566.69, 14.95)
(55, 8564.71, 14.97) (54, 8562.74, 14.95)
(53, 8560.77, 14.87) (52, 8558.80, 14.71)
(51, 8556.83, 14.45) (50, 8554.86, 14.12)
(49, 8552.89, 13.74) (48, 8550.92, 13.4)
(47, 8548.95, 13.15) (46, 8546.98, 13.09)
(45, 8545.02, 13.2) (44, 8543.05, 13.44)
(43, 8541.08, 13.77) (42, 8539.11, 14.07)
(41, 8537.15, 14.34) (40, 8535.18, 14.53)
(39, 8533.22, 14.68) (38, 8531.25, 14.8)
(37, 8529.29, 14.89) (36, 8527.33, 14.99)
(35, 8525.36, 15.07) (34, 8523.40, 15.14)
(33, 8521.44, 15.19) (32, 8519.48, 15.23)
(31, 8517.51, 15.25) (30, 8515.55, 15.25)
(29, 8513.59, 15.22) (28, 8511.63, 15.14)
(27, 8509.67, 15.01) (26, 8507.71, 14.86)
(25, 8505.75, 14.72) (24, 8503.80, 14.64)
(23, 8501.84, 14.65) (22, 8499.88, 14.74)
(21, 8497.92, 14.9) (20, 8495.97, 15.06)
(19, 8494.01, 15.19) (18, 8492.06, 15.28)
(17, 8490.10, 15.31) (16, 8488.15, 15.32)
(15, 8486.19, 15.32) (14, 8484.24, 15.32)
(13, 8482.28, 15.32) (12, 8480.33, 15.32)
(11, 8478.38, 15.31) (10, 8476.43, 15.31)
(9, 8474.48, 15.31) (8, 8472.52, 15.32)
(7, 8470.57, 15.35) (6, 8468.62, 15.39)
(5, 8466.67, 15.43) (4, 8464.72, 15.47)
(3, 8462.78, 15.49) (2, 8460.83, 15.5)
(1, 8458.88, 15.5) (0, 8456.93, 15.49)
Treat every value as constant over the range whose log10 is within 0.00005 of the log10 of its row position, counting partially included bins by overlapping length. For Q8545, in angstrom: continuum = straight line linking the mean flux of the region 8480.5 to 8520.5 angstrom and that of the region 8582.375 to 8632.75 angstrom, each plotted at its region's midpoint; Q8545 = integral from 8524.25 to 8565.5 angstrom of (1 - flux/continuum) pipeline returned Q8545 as 2.1 angstrom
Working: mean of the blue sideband 15.1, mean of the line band 14.2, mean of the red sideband 14.9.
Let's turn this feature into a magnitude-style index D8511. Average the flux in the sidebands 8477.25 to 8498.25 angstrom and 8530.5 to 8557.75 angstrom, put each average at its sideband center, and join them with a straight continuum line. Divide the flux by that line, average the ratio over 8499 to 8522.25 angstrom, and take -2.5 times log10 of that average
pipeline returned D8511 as -0.02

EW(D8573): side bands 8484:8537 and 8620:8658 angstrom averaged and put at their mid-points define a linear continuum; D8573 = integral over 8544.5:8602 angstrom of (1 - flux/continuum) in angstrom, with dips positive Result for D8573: 1.32 angstrom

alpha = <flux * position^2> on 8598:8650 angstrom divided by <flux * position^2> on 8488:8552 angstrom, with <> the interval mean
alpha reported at 1.0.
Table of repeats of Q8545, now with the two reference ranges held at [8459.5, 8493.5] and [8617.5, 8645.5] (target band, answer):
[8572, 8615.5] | 0.6 angstrom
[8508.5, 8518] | 0.1 angstrom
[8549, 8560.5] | 0.8 angstrom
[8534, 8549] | 1.4 angstrom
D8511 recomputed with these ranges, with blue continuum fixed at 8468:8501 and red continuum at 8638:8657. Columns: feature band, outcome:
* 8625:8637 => -0.01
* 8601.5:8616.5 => 0.01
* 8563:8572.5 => 0.01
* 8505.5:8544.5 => 0.03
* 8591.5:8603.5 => 0.02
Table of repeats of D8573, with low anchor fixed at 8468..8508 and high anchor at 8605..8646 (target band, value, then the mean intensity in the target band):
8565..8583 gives 0.1 angstrom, 14.9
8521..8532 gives 0.1 angstrom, 15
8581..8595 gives 0.0 angstrom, 15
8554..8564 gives 0.3 angstrom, 14.6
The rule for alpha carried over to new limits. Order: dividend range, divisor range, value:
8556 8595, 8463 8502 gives 1.00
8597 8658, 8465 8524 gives 1.01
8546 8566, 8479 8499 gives 0.94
